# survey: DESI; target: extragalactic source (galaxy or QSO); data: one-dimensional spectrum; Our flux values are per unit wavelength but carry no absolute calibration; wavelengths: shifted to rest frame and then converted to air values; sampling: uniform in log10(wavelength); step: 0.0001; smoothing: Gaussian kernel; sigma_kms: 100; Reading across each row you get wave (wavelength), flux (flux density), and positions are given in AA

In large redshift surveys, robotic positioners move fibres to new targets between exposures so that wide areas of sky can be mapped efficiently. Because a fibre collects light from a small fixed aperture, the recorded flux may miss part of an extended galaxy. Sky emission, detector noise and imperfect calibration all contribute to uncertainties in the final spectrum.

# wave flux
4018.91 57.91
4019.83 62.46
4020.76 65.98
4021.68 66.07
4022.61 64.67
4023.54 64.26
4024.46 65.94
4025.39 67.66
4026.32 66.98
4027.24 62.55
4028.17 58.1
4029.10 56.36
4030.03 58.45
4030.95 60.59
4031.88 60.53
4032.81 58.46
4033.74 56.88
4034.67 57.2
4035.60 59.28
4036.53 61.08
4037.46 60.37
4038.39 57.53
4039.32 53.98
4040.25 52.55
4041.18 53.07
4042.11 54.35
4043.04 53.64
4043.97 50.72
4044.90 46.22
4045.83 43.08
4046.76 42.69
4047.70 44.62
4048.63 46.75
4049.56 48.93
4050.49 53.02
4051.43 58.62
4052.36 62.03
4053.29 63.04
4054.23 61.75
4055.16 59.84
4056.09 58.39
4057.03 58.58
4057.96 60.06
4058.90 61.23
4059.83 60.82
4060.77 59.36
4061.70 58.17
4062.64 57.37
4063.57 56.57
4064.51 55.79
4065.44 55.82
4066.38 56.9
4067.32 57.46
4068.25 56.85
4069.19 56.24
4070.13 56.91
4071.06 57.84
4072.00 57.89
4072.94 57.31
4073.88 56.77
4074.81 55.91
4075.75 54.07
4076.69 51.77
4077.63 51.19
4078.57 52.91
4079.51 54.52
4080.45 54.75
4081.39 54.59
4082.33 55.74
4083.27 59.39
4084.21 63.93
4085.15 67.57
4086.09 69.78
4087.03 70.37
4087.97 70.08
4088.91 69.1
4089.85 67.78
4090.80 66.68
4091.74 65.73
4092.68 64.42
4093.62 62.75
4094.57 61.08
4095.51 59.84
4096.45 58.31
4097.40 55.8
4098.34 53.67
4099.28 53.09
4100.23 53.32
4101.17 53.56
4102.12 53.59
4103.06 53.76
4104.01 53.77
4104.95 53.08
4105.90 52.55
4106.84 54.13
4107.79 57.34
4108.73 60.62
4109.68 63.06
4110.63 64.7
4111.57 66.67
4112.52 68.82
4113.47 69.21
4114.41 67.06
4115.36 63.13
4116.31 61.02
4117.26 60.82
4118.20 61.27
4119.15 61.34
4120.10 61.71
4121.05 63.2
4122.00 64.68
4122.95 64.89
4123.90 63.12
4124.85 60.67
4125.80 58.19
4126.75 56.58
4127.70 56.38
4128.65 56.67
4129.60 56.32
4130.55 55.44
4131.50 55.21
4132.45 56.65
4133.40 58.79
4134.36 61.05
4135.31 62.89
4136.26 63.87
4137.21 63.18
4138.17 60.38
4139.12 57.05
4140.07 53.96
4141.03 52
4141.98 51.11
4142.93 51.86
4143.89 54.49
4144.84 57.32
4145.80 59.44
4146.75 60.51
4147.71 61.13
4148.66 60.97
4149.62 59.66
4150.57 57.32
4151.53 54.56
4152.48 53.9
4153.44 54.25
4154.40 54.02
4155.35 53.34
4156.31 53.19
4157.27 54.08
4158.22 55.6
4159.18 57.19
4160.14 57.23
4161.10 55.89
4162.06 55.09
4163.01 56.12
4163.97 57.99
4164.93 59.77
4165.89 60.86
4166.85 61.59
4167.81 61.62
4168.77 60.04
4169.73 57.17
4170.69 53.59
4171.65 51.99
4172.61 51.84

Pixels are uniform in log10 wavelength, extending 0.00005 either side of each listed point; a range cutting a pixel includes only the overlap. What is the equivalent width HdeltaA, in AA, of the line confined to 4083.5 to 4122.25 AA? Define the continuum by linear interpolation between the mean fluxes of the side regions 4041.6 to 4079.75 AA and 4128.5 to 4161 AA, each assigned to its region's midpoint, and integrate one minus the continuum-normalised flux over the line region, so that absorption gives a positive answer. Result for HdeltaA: -3.7 AA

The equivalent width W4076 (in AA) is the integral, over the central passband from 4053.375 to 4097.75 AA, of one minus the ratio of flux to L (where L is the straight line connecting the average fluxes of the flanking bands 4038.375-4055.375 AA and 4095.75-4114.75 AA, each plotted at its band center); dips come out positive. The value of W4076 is -3.2 AA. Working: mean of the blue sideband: 52.8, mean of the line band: 59.5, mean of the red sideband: 58.3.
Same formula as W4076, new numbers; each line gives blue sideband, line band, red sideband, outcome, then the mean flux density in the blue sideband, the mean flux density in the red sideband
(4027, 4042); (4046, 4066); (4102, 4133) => 0.7 AA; 57.8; 60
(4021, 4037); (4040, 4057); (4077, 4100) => 2.3 AA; 61.5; 60.8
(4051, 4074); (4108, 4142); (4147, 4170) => -1.8 AA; 58.5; 57.2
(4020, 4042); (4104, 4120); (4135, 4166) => -0.9 AA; 60.3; 56.9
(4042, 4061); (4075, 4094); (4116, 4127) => -1.1 AA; 54.6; 61.6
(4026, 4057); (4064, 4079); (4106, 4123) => 0.7 AA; 55.8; 62.7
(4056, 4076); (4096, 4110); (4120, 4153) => 0.7 AA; 57.6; 58.4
